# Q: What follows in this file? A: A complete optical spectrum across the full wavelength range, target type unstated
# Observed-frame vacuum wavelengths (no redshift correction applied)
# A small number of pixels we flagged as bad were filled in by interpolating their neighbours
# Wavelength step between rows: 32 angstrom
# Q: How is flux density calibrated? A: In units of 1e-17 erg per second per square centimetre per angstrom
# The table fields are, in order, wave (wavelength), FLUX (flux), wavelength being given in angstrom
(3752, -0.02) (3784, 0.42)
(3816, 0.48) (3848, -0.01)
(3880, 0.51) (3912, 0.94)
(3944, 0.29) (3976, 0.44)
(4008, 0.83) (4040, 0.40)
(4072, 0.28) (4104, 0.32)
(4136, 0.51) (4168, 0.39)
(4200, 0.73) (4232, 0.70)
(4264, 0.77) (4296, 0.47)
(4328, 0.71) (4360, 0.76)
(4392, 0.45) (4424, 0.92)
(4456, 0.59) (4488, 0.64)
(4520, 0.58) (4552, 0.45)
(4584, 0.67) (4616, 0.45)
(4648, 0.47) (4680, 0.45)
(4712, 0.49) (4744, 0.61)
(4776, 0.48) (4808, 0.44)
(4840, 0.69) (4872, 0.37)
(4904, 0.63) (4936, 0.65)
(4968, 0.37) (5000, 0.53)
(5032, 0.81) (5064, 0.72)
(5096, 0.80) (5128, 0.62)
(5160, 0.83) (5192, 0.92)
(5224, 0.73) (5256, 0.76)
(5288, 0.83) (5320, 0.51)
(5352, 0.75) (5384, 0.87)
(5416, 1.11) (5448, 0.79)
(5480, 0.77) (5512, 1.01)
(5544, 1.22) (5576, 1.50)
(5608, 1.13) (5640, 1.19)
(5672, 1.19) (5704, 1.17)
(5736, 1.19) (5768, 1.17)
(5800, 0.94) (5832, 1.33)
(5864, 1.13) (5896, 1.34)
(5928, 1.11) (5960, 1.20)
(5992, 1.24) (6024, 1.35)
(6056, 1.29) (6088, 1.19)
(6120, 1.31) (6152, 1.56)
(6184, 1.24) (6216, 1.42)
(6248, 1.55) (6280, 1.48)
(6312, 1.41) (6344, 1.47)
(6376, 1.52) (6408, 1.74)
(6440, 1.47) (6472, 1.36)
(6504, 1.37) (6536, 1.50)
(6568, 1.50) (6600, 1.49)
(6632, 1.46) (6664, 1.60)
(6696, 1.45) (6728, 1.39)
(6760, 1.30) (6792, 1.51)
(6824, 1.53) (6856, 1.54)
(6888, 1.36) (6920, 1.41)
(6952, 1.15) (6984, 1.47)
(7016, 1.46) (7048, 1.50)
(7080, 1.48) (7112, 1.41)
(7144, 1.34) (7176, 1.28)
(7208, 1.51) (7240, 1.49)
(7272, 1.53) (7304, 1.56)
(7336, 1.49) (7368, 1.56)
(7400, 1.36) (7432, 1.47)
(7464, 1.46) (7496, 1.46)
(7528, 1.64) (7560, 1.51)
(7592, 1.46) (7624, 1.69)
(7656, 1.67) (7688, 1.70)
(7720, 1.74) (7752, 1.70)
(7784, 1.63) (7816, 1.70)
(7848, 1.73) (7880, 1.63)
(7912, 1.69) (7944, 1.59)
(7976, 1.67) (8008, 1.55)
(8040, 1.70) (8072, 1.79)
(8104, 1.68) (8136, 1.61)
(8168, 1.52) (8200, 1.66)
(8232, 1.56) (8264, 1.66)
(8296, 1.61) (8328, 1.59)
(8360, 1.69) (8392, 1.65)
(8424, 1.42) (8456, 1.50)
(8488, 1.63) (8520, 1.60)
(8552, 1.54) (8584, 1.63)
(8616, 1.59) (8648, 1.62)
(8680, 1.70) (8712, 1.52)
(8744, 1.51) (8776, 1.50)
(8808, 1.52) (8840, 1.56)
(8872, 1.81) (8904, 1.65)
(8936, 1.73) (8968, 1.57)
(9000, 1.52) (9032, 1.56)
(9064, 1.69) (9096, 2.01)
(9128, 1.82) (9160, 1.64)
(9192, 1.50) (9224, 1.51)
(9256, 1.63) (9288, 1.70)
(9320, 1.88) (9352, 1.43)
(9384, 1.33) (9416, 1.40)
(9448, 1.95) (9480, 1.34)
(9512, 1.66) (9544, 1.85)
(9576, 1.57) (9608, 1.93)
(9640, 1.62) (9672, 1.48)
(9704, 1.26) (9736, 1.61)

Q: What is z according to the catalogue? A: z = 0.384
